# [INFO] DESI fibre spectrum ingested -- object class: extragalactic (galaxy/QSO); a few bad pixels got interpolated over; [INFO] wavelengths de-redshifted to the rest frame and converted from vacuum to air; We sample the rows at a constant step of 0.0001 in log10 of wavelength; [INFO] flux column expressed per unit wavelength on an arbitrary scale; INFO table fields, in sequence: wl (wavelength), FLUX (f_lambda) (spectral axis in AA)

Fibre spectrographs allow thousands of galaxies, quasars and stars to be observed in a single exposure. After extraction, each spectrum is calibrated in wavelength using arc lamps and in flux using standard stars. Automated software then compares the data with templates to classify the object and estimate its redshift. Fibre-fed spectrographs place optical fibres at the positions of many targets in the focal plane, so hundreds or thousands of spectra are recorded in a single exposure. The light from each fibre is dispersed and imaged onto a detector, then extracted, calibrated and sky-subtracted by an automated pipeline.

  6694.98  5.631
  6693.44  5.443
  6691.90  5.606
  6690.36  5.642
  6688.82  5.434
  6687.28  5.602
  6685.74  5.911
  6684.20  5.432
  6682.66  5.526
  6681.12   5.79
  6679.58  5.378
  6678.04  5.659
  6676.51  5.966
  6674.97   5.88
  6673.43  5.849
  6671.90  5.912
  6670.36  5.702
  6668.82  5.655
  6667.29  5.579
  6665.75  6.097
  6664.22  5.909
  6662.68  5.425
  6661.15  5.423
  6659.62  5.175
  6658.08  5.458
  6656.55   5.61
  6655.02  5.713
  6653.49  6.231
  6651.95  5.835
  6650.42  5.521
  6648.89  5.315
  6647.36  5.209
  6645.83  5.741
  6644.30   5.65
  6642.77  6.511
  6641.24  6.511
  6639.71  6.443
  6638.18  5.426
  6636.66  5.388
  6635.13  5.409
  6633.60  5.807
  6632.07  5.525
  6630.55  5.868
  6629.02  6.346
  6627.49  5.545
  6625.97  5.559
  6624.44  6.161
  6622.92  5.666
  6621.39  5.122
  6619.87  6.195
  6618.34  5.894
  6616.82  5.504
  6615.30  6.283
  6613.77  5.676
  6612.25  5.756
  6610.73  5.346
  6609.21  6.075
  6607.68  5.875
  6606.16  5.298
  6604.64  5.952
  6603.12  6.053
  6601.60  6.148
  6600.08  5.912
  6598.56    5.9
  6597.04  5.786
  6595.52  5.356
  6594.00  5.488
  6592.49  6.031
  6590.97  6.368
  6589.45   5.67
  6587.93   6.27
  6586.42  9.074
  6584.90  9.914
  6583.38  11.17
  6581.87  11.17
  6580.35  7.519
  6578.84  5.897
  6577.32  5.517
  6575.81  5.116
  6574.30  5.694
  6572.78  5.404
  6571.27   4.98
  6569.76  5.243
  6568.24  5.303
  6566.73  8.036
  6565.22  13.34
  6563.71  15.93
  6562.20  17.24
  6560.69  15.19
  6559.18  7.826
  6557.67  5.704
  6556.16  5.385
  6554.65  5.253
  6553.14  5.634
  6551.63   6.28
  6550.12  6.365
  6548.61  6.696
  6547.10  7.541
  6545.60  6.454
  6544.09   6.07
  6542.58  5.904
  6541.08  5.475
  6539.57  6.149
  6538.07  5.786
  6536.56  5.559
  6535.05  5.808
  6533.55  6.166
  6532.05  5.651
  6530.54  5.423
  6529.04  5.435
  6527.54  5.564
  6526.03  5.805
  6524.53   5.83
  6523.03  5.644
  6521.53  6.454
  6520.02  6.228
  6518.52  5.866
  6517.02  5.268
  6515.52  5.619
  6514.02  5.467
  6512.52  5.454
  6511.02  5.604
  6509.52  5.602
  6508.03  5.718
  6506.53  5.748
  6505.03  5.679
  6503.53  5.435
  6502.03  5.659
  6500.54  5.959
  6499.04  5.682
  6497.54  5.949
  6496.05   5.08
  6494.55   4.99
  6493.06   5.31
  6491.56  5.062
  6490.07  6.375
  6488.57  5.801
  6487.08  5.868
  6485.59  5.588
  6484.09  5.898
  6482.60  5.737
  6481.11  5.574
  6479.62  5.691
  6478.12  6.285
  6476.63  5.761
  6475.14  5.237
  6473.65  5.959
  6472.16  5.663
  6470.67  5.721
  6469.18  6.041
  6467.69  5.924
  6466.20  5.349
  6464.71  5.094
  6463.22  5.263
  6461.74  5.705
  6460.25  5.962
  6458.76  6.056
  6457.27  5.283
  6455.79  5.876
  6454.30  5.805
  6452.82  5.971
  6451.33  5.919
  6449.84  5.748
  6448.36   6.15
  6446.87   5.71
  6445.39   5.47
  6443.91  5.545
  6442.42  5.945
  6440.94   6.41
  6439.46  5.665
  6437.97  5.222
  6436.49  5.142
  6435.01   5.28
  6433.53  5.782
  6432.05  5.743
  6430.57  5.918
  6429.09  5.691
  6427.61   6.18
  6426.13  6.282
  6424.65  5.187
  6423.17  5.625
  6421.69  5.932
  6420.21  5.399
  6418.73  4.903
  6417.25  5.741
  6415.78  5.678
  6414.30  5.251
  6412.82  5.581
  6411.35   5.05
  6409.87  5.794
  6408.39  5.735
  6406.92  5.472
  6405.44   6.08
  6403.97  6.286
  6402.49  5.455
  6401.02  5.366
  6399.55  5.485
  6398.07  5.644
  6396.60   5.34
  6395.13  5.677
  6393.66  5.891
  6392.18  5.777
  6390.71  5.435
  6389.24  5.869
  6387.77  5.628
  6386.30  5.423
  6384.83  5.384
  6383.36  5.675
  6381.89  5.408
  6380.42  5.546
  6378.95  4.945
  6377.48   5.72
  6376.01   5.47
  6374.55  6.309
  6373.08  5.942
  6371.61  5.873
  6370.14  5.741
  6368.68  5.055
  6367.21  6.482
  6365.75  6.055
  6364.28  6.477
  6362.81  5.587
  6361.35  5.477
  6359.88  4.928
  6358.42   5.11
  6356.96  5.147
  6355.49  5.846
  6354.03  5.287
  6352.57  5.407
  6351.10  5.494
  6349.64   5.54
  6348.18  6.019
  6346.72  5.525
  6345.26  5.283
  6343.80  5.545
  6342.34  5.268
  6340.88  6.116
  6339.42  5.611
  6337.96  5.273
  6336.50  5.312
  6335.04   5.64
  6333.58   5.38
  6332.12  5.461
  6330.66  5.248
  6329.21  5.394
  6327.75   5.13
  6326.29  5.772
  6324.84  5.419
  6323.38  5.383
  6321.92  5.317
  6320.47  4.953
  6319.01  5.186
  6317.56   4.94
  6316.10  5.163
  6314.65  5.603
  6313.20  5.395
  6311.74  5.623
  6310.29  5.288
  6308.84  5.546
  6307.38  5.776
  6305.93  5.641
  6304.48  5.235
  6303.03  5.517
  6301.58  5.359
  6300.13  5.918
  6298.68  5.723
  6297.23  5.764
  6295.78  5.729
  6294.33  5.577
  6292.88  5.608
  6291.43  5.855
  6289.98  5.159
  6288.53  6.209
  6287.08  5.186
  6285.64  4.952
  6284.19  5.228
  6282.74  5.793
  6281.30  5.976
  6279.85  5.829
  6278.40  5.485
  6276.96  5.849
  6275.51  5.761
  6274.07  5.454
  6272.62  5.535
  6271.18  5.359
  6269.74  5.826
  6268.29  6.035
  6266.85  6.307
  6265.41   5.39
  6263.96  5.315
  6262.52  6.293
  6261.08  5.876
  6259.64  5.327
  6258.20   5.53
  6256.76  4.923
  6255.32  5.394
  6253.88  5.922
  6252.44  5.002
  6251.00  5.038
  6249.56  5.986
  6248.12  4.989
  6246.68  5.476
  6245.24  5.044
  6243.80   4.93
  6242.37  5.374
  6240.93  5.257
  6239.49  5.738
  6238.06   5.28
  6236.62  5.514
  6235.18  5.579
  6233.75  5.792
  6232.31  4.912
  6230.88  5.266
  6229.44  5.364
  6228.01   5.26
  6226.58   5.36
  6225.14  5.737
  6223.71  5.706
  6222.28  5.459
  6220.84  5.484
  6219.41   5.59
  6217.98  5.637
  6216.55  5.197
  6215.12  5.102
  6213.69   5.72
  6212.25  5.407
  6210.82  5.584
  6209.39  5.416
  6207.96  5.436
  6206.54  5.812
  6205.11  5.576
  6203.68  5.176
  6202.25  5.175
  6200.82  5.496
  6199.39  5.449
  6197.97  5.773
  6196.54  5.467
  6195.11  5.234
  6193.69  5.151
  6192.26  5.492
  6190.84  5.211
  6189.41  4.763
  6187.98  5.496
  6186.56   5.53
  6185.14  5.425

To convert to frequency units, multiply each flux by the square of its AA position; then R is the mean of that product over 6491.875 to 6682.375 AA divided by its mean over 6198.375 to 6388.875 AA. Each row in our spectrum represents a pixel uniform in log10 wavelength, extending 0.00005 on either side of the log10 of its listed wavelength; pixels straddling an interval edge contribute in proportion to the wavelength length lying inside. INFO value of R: 1.24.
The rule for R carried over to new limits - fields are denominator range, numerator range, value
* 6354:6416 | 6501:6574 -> 1.24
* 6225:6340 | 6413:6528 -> 1.10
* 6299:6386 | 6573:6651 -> 1.21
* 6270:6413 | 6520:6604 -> 1.34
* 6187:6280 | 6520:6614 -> 1.38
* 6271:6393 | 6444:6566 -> 1.20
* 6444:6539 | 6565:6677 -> 1.11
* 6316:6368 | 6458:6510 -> 1.08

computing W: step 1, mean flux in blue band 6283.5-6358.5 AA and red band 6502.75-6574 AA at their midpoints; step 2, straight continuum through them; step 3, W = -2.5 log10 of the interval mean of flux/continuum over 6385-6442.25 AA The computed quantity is 0.07 mag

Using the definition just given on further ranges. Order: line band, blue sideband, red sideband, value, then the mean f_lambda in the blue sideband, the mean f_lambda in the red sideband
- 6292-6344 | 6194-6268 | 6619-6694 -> 0.01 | 5.45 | 5.71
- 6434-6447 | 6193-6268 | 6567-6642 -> 0.05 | 5.45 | 6.17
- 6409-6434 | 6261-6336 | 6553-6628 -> 0.10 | 5.54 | 6.98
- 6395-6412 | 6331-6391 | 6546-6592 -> 0.08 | 5.58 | 7.87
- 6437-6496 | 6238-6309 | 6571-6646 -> 0.04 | 5.55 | 6.19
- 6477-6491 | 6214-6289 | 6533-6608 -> 0.14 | 5.5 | 7.09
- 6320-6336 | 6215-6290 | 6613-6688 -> 0.03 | 5.5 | 5.73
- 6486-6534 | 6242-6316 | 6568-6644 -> 0.06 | 5.55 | 6.16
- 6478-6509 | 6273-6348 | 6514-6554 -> 0.04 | 5.5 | 5.94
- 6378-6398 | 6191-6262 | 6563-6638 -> 0.07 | 5.42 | 6.52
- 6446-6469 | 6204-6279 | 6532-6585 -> 0.19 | 5.49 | 7.45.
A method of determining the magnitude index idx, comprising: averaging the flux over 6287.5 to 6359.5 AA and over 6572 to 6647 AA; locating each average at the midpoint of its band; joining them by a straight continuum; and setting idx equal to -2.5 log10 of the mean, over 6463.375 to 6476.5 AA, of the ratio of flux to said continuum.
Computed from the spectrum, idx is 0.04 mag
